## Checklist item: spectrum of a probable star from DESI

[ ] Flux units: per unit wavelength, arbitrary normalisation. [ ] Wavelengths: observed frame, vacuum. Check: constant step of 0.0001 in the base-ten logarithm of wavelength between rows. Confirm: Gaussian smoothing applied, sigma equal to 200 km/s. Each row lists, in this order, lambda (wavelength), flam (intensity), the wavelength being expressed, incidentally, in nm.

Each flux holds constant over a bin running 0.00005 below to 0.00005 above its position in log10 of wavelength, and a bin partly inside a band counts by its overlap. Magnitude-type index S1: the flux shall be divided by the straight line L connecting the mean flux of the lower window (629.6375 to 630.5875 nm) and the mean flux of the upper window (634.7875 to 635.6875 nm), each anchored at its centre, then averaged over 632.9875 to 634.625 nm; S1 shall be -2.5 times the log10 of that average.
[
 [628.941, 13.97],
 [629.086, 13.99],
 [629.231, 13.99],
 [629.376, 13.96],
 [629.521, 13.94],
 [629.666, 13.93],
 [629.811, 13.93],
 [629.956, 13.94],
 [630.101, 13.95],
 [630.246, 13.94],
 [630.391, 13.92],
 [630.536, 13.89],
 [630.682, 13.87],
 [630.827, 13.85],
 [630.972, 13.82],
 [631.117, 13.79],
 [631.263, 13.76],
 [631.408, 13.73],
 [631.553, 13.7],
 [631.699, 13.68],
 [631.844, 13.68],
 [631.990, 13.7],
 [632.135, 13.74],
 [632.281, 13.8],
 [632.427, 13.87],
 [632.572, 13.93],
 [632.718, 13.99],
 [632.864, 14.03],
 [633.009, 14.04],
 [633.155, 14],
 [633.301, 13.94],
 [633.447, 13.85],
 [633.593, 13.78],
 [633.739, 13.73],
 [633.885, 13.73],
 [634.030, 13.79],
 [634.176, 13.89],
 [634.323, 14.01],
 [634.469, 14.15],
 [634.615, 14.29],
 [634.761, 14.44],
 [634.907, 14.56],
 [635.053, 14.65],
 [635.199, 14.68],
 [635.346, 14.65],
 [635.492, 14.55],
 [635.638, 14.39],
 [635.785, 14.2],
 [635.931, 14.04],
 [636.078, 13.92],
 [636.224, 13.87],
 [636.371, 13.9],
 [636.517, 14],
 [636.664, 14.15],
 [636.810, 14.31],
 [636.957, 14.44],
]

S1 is 0.04 mag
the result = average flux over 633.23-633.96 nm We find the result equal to 13.8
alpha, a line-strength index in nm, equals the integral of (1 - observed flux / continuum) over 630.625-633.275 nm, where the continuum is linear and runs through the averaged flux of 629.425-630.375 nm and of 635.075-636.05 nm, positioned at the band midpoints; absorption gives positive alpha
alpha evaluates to 0.05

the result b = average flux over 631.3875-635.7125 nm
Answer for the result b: 14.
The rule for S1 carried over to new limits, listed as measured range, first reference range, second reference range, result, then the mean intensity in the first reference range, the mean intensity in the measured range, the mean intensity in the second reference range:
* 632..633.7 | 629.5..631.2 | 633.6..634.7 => 0.00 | 13.9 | 13.9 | 13.9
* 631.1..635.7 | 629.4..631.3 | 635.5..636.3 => 0.00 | 13.9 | 14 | 14.1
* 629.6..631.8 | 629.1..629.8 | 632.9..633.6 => 0.01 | 13.9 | 13.8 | 13.9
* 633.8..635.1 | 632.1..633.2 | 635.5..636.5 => -0.01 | 13.9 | 14.2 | 14.1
